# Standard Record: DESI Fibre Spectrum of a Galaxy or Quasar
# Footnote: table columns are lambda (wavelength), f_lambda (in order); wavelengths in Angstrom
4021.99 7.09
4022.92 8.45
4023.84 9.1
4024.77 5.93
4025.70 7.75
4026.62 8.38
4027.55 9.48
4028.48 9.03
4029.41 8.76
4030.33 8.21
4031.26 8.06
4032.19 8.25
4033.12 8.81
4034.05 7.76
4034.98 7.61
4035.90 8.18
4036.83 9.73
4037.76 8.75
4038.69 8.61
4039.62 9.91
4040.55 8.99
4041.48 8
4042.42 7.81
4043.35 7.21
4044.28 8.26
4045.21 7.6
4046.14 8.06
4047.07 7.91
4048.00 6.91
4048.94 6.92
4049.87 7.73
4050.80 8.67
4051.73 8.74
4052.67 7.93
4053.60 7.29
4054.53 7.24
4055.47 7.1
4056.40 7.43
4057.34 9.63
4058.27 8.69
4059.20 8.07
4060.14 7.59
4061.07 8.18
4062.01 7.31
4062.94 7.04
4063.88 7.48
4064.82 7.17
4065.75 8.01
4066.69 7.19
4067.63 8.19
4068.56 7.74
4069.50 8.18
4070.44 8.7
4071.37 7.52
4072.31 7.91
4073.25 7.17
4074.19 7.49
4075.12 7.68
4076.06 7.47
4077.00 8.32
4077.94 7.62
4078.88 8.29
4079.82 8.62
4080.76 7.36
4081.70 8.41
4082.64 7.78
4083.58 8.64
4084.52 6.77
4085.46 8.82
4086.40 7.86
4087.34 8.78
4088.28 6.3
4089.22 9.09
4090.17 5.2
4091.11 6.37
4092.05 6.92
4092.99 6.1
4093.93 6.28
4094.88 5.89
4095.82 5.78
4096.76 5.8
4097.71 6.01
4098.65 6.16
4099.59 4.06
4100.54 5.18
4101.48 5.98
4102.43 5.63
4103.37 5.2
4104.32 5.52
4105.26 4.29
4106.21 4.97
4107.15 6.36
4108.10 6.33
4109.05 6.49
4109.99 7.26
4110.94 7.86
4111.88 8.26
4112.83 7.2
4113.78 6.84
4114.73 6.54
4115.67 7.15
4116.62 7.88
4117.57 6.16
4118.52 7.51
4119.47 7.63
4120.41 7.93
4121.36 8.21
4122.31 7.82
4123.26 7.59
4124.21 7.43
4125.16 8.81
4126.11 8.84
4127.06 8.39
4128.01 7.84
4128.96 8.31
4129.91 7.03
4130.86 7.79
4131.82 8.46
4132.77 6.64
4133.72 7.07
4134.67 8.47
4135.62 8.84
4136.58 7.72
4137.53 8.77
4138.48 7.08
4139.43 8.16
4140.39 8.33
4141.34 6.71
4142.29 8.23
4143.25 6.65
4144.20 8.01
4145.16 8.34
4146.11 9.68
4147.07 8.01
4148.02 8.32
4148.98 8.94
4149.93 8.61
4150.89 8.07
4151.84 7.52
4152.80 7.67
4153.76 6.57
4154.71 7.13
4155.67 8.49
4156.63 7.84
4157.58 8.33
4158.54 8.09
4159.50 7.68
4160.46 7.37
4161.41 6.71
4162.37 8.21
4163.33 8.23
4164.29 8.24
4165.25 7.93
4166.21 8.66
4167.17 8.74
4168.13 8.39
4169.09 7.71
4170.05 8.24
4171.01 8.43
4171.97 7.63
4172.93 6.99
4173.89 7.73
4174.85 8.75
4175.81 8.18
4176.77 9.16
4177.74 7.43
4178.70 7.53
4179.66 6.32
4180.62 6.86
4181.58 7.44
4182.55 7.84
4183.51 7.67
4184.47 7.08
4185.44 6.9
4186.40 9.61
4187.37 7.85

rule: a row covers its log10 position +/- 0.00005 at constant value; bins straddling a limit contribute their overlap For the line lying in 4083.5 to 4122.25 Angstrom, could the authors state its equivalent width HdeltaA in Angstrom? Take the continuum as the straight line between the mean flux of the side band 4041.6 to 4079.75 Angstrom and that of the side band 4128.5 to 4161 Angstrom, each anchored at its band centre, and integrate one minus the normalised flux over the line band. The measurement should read 5.9 Angstrom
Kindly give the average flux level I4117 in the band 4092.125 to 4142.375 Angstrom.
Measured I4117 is 7.03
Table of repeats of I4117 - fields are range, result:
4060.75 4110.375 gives 6.99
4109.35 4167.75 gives 7.85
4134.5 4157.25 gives 8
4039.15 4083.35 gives 7.89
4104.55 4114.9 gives 6.56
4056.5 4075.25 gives 7.84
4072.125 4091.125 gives 7.74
